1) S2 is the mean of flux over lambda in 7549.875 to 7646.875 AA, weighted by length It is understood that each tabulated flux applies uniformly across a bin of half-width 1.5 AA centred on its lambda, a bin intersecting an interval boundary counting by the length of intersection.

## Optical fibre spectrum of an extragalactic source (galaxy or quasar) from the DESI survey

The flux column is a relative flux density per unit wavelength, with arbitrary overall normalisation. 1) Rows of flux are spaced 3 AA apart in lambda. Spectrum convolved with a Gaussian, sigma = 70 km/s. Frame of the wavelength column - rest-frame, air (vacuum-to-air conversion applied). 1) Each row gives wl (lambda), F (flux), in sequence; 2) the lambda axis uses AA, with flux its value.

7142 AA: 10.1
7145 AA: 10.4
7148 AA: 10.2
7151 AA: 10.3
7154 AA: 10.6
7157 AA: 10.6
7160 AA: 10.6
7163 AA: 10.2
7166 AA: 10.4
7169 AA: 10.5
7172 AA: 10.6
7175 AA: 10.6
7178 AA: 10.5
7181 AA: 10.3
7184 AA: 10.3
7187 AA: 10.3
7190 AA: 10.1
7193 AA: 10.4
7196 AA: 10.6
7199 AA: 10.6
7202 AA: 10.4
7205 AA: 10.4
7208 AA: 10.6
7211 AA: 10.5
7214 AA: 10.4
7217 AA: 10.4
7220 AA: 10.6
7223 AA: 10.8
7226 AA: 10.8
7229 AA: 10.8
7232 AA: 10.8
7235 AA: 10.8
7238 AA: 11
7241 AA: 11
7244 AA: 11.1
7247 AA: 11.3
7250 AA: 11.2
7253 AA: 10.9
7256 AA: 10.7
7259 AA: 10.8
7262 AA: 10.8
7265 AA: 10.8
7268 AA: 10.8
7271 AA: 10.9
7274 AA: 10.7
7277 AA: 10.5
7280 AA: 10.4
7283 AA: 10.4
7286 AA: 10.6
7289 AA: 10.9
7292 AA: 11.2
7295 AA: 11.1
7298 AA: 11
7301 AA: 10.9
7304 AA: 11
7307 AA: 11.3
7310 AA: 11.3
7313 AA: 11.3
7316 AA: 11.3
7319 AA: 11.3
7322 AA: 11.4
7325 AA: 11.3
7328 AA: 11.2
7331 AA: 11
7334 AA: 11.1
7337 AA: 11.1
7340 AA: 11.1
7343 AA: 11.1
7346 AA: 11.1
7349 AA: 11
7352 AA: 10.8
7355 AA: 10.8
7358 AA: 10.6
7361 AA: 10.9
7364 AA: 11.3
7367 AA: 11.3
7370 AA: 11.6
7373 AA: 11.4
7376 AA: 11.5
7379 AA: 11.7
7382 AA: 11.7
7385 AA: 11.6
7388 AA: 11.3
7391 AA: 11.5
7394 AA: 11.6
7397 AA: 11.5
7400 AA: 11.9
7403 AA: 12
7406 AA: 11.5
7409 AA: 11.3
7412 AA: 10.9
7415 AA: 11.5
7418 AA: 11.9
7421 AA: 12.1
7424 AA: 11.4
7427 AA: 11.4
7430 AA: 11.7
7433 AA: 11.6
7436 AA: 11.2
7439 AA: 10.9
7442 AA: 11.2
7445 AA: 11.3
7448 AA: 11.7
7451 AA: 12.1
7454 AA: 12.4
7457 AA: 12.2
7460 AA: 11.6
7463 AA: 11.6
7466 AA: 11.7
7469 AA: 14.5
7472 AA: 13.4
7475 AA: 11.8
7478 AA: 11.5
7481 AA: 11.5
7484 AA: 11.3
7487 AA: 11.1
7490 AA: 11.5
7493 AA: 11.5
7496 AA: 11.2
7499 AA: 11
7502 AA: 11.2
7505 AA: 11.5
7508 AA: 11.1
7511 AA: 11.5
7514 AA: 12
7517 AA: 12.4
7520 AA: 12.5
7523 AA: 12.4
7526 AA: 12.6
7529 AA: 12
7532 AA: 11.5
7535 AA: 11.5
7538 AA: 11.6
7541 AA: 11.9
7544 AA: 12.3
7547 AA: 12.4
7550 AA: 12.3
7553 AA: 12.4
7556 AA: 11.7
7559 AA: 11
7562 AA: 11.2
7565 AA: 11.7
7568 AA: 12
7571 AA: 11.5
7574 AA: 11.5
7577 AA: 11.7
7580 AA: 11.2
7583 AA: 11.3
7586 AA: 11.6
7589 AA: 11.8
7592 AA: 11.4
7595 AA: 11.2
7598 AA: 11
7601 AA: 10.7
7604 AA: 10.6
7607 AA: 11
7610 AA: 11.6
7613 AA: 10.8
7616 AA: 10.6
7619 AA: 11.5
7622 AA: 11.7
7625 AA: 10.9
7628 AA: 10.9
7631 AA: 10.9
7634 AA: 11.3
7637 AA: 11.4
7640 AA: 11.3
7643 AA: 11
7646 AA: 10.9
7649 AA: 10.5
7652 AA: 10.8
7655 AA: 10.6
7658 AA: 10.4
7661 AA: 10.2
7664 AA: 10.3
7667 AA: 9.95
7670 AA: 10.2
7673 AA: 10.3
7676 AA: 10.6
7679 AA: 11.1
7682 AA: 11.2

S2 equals 11.3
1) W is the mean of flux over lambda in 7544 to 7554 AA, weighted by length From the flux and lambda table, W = 12.4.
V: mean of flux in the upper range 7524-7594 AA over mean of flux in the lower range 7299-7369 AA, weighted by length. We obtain 1.06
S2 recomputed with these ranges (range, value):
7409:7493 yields 11.7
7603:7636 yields 11.1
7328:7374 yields 11.1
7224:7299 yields 10.9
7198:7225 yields 10.5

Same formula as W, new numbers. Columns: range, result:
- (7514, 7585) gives 11.9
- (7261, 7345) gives 11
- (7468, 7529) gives 11.9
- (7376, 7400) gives 11.6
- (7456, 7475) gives 12.5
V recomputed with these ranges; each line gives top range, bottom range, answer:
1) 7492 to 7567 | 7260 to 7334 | 1.07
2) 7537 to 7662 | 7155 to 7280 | 1.06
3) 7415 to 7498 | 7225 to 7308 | 1.08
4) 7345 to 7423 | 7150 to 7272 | 1.07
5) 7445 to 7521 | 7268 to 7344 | 1.07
